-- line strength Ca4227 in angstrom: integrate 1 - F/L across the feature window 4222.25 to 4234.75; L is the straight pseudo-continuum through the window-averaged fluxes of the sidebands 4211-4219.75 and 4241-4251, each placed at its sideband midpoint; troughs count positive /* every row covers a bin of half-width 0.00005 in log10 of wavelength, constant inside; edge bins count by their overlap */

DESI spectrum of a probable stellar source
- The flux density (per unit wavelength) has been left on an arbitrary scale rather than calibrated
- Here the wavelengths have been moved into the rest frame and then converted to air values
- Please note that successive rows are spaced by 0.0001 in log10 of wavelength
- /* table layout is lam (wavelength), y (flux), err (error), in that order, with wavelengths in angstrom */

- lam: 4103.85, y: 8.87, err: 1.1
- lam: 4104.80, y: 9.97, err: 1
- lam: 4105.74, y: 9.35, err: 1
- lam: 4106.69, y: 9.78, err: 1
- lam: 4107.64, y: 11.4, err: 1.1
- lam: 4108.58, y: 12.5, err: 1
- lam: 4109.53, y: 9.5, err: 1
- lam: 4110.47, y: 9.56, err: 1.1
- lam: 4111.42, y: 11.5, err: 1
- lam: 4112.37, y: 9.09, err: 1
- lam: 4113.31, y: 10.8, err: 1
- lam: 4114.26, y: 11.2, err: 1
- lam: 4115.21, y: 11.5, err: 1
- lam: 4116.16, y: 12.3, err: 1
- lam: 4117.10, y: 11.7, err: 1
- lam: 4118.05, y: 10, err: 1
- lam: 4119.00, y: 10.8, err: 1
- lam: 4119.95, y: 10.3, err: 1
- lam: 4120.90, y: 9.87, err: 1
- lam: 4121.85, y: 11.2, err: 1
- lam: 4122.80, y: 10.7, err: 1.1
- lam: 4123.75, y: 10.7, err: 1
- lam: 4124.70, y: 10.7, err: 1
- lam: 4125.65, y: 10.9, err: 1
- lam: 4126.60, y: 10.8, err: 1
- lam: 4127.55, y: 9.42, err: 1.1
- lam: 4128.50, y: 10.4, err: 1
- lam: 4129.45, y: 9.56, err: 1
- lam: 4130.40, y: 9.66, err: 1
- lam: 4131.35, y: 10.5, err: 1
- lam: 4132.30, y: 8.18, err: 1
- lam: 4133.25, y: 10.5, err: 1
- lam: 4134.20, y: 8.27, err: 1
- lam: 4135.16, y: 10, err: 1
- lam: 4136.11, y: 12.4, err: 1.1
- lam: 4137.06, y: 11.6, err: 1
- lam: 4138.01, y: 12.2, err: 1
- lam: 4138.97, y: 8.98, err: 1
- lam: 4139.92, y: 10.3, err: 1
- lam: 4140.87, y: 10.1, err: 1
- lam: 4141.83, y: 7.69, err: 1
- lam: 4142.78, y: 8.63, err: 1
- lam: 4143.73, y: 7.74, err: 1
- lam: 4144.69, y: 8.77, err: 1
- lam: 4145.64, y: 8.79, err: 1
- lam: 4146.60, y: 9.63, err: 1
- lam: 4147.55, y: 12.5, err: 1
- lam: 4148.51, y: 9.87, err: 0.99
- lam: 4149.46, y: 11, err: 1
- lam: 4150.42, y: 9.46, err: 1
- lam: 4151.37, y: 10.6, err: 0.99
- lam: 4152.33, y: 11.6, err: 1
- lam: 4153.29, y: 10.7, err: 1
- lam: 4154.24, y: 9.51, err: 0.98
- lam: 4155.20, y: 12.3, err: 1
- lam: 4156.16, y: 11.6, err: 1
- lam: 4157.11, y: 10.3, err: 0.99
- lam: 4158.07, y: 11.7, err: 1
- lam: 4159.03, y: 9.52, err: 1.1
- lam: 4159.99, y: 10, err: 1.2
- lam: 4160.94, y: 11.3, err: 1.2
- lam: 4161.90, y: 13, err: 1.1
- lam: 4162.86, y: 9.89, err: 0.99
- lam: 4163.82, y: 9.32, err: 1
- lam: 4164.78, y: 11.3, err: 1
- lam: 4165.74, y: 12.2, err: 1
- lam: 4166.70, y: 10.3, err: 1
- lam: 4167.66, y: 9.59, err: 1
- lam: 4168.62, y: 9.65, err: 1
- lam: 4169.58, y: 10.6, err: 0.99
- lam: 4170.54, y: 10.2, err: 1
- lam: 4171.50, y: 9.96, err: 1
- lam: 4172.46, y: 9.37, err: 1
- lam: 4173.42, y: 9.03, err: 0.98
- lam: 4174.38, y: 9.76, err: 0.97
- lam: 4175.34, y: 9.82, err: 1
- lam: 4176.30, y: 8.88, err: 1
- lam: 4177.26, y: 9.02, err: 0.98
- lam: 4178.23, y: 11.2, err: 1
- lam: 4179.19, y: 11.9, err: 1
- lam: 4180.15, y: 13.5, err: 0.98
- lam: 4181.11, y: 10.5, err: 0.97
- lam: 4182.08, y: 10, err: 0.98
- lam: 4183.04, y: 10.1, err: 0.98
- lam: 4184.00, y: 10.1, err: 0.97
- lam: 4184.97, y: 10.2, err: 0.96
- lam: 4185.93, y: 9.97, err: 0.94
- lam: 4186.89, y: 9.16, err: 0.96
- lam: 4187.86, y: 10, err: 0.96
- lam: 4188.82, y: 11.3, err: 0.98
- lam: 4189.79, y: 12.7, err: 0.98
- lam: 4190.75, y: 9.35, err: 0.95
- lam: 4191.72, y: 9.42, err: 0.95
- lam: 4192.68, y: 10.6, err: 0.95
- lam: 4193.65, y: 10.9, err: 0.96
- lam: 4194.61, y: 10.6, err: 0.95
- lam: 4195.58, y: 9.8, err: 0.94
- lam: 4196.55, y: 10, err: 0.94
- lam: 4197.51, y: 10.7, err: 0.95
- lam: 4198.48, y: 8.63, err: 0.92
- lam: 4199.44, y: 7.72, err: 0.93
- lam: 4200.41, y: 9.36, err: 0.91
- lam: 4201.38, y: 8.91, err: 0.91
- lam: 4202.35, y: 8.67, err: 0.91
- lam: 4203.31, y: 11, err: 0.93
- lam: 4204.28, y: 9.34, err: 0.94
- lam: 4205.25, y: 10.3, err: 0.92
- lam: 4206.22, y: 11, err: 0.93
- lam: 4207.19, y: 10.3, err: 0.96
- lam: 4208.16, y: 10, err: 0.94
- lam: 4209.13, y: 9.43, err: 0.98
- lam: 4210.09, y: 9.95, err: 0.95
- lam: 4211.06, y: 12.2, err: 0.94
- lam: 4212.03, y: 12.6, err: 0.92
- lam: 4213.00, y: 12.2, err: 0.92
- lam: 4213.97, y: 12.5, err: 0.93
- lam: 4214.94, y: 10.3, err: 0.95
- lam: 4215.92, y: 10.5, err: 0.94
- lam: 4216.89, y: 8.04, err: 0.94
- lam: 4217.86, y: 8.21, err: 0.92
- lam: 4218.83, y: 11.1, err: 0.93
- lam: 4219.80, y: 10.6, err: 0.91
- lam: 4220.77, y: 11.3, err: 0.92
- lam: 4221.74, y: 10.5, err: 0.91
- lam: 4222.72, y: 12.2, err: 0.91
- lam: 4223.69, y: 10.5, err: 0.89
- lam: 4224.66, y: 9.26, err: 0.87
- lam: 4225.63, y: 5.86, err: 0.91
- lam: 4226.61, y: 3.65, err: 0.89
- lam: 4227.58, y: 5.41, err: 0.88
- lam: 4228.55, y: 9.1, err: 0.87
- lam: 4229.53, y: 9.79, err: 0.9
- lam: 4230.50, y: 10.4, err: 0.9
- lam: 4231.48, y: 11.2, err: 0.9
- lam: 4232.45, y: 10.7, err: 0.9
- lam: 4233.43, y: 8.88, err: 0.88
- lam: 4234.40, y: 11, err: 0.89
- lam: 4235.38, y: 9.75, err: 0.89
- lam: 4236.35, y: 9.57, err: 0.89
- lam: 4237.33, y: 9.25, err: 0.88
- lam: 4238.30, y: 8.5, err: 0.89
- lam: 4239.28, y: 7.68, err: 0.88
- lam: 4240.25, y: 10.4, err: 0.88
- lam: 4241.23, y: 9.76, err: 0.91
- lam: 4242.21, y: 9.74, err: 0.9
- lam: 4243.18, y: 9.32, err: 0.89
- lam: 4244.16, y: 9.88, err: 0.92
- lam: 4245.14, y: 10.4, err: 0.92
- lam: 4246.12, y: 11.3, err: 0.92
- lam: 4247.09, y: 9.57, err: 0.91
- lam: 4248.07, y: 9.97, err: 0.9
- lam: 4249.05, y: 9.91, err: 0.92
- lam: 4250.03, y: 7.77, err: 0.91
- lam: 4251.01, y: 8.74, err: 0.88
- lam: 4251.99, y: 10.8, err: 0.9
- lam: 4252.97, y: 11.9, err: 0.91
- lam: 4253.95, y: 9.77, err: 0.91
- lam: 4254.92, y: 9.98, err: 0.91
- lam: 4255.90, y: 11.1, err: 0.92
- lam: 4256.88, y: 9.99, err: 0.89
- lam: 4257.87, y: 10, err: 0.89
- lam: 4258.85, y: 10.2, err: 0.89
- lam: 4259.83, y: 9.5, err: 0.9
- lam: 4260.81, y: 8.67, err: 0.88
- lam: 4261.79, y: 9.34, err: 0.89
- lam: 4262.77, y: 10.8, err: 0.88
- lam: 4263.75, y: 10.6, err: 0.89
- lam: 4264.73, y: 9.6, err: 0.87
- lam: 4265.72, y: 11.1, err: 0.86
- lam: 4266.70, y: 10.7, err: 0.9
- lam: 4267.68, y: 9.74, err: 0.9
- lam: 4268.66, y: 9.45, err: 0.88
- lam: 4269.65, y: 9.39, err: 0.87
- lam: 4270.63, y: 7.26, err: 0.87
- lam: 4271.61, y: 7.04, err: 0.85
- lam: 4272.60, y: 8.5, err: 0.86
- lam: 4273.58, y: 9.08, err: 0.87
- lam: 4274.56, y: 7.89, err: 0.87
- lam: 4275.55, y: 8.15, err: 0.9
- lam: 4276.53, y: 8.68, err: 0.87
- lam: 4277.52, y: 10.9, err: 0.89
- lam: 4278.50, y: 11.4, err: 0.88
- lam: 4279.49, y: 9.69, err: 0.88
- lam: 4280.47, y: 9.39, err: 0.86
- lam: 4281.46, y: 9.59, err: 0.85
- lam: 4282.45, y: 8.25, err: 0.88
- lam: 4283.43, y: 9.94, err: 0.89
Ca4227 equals 1.5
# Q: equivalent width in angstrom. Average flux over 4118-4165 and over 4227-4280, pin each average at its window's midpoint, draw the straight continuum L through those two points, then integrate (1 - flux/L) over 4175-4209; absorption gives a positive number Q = -0.5 angstrom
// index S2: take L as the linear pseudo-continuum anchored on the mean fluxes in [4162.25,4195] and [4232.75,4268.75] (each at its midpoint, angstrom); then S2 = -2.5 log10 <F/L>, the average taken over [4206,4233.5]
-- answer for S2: 0.02 mag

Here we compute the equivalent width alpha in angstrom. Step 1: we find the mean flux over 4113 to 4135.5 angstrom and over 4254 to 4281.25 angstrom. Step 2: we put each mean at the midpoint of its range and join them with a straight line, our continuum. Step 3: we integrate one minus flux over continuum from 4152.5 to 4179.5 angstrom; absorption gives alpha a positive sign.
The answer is -0.7 angstrom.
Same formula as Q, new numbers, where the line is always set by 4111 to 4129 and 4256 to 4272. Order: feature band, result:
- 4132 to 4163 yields 0.7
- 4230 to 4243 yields 0.1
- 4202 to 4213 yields -0.5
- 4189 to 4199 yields -0.1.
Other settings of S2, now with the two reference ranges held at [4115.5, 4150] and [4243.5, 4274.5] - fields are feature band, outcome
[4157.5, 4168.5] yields -0.064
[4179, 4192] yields -0.061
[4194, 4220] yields -0.026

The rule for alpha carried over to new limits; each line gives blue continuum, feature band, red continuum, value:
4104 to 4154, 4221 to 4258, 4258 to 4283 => 0.1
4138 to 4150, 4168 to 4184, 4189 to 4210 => -0.6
